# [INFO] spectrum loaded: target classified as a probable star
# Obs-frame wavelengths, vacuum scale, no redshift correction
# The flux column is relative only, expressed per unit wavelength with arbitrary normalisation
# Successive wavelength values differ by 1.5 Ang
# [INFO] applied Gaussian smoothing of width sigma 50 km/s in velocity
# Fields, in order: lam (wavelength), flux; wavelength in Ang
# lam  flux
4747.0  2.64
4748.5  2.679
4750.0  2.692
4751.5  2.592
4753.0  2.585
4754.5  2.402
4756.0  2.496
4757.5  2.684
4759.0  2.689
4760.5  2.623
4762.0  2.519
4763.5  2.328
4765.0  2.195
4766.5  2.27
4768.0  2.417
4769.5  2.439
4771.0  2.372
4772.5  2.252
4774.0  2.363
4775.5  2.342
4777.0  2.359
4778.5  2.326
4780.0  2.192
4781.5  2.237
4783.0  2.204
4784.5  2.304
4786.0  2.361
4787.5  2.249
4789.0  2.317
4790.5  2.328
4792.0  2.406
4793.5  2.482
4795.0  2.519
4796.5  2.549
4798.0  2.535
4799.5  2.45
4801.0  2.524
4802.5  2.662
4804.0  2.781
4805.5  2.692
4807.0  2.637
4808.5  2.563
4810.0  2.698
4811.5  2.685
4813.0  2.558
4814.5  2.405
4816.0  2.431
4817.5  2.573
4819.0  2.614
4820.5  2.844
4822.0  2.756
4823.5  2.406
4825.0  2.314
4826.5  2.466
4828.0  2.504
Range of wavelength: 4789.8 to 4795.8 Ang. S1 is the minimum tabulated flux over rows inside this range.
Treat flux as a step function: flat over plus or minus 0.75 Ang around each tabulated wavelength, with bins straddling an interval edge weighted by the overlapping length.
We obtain 2.328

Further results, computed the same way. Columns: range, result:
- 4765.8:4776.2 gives 2.252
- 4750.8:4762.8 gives 2.402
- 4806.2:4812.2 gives 2.563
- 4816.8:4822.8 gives 2.573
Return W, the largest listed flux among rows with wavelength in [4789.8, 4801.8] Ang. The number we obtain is 2.549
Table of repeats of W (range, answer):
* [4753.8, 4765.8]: 2.689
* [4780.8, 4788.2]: 2.361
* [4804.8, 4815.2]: 2.698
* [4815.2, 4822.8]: 2.844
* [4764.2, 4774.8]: 2.439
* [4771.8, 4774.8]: 2.363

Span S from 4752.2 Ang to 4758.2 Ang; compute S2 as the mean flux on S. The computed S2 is 2.54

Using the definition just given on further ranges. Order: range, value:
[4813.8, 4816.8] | 2.42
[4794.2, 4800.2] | 2.51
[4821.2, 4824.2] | 2.59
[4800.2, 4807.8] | 2.66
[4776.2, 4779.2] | 2.34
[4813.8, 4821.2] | 2.57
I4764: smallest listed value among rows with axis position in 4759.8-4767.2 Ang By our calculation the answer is 2.195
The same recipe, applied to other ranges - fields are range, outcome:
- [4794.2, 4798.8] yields 2.519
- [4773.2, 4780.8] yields 2.192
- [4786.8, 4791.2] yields 2.249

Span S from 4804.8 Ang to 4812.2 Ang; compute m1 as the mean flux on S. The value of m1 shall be 2.65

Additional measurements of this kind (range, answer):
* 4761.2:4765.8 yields 2.35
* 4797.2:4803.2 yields 2.54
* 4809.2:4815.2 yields 2.59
